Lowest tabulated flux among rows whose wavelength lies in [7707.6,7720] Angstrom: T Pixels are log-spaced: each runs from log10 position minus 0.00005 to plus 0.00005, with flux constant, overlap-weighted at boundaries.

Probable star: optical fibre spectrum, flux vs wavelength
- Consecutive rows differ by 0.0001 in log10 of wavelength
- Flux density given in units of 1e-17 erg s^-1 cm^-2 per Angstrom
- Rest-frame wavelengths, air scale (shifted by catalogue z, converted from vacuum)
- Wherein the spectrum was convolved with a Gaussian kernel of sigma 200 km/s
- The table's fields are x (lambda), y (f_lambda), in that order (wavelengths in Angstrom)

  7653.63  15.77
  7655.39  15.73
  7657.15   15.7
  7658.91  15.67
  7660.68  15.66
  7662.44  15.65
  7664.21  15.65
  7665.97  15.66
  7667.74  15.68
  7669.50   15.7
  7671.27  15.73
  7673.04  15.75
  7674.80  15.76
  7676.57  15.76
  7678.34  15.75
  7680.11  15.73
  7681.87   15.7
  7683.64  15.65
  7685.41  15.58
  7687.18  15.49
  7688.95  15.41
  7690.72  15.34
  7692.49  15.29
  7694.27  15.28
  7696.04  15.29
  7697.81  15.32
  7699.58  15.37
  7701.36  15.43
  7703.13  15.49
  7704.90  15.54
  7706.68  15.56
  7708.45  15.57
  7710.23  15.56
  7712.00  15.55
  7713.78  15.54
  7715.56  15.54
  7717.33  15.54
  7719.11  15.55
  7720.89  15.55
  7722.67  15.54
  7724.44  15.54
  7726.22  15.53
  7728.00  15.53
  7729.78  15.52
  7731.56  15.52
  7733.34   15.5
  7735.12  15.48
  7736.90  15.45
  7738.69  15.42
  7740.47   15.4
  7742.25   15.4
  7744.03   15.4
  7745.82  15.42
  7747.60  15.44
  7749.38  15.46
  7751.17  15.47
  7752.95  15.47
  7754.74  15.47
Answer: 15.54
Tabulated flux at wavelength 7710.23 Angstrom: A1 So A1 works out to 15.56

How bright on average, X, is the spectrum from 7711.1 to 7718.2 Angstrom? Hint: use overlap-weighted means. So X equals 15.6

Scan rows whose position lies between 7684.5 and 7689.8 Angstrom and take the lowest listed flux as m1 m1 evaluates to 15.41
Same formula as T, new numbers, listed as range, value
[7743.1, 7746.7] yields 15.4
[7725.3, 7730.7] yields 15.52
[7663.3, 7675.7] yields 15.65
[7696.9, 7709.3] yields 15.32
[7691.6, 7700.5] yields 15.28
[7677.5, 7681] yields 15.73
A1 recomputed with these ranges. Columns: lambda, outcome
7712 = 15.55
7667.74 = 15.68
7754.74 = 15.47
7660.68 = 15.66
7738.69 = 15.42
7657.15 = 15.7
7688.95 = 15.41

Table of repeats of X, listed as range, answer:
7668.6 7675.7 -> 15.7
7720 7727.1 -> 15.5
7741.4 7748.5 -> 15.4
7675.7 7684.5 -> 15.7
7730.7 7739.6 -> 15.5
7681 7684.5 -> 15.7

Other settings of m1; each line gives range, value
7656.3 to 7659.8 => 15.67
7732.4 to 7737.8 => 15.45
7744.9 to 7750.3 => 15.42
